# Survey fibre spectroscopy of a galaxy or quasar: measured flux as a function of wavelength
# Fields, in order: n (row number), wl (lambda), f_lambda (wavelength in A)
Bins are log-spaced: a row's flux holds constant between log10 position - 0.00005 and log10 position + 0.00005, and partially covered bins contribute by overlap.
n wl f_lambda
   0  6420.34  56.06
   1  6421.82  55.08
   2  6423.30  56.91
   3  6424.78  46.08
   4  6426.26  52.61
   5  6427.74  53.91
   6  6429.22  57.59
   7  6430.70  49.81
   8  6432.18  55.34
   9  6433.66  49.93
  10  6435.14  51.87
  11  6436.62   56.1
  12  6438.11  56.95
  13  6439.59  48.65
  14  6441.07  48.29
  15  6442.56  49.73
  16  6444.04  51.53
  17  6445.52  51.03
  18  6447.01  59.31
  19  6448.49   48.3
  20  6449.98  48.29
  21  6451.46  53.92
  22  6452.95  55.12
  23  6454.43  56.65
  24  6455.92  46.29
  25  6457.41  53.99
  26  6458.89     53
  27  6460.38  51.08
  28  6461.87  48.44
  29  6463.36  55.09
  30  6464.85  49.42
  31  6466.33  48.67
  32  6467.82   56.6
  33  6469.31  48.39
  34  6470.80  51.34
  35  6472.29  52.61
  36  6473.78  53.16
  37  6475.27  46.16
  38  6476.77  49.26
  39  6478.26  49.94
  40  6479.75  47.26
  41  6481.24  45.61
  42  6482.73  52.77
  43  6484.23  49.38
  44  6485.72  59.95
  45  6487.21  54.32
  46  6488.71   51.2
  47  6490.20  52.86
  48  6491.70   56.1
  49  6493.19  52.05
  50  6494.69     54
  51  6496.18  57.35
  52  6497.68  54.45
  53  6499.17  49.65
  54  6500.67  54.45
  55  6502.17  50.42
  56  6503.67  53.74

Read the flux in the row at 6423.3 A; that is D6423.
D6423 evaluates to 56.91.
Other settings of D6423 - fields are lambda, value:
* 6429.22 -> 57.59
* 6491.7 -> 56.1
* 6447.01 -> 59.31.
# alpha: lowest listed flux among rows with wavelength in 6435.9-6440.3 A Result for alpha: 48.65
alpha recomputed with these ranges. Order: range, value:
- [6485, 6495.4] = 51.2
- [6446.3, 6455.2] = 48.29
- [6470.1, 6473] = 51.34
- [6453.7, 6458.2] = 46.29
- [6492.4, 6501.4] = 49.65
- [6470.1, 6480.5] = 46.16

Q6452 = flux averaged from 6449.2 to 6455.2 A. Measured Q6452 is 53.4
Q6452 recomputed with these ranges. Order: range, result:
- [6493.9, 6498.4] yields 55.2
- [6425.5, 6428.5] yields 53.2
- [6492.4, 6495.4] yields 53.1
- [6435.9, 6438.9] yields 56.3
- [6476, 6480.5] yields 48.8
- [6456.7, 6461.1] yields 52.7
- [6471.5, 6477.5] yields 50.2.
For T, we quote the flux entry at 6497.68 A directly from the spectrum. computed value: 54.45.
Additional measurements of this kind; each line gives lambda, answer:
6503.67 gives 53.74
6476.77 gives 49.26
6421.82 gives 55.08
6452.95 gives 55.12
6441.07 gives 48.29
